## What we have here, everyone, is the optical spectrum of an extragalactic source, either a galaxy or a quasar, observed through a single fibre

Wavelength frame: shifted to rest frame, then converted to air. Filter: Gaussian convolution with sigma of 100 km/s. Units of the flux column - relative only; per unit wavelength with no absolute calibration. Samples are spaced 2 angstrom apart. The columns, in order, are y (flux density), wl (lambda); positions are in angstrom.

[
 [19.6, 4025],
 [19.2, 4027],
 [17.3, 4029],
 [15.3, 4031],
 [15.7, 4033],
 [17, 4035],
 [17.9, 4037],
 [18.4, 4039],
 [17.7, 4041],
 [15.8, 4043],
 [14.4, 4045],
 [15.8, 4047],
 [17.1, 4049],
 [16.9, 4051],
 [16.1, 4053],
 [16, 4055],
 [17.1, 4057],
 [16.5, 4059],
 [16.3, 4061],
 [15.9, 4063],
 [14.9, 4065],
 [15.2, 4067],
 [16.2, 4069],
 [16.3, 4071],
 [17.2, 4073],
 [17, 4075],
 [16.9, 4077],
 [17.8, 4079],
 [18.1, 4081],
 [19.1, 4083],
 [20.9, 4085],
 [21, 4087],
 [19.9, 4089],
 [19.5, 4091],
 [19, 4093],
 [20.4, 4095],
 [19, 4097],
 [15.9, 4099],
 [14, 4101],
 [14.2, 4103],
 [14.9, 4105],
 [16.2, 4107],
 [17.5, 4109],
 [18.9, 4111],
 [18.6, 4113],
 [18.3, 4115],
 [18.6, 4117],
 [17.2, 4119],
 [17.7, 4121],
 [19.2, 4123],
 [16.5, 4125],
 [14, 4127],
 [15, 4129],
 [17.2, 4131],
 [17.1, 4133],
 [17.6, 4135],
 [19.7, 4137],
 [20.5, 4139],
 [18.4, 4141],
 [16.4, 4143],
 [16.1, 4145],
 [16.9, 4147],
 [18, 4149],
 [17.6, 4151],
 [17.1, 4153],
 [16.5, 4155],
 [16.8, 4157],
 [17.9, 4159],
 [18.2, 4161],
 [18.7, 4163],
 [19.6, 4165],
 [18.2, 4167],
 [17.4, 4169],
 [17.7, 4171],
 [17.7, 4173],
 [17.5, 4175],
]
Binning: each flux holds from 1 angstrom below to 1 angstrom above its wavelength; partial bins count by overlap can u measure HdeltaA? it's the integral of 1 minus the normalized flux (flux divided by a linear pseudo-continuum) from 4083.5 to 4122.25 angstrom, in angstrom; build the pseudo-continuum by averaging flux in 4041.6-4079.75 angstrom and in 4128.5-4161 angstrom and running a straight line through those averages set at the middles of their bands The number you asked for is -2.6 angstrom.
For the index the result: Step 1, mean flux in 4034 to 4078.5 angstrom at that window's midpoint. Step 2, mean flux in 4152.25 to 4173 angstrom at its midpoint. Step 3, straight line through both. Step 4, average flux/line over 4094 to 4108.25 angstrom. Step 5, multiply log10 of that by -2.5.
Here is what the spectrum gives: 0.04 mag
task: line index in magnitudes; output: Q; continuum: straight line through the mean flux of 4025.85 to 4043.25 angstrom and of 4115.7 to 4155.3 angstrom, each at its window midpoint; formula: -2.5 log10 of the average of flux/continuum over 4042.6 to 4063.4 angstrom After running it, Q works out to 0.07 mag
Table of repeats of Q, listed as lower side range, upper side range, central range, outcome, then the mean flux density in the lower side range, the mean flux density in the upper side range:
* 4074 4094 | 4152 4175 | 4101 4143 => 0.068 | 18.9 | 17.8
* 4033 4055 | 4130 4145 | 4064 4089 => -0.033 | 16.6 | 18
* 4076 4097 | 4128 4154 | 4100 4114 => 0.140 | 19.2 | 17.5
